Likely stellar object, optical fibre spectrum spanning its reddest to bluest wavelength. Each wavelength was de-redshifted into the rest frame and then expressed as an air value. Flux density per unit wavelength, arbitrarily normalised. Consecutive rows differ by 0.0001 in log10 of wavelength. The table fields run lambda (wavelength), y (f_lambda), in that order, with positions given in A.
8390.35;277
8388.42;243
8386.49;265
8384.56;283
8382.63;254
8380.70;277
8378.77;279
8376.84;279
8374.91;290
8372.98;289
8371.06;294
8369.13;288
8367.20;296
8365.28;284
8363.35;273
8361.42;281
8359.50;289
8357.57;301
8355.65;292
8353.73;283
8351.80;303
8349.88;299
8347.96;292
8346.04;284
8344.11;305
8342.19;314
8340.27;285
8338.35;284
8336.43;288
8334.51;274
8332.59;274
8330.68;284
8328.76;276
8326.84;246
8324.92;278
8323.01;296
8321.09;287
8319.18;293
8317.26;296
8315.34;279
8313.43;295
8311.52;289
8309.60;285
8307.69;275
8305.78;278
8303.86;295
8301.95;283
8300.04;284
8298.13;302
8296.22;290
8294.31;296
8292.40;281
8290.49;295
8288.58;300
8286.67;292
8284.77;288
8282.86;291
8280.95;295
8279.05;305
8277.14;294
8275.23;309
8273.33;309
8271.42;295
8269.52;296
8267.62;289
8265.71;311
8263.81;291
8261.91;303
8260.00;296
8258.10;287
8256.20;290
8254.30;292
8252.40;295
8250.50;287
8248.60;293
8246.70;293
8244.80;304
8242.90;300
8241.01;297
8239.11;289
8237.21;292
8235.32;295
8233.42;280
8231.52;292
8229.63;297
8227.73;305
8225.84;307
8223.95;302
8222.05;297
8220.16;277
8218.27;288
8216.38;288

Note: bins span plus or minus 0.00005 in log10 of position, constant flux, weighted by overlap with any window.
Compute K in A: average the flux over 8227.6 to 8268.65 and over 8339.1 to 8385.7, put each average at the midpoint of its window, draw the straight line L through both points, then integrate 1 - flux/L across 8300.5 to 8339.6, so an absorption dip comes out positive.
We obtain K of 1.0 A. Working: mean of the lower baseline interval 294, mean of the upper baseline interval 288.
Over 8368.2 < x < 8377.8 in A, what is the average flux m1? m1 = 288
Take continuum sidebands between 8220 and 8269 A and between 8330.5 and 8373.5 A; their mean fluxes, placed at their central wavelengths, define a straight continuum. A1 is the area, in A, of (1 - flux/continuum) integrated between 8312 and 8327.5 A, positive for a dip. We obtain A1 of 0.3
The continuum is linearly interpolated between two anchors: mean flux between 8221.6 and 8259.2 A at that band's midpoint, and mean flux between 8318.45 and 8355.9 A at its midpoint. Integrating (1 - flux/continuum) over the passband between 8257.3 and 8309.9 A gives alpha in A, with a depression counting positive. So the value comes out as -0.4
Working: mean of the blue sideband 295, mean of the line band 294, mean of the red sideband 287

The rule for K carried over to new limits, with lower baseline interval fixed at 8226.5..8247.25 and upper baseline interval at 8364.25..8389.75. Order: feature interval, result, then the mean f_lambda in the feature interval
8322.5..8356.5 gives -0.41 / 286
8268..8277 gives -0.30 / 301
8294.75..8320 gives -0.12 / 288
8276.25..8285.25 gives -0.16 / 295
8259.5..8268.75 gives -0.19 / 298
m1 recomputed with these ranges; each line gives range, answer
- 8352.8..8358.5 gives 292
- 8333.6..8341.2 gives 283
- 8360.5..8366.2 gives 279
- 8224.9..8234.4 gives 296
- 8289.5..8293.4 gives 288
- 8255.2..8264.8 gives 294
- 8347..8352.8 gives 298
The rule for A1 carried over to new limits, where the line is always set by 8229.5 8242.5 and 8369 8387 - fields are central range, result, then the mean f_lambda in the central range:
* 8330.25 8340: 0.1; 281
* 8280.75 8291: -0.2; 293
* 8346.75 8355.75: -0.4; 294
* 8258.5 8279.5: -0.7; 299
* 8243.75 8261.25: -0.2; 293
